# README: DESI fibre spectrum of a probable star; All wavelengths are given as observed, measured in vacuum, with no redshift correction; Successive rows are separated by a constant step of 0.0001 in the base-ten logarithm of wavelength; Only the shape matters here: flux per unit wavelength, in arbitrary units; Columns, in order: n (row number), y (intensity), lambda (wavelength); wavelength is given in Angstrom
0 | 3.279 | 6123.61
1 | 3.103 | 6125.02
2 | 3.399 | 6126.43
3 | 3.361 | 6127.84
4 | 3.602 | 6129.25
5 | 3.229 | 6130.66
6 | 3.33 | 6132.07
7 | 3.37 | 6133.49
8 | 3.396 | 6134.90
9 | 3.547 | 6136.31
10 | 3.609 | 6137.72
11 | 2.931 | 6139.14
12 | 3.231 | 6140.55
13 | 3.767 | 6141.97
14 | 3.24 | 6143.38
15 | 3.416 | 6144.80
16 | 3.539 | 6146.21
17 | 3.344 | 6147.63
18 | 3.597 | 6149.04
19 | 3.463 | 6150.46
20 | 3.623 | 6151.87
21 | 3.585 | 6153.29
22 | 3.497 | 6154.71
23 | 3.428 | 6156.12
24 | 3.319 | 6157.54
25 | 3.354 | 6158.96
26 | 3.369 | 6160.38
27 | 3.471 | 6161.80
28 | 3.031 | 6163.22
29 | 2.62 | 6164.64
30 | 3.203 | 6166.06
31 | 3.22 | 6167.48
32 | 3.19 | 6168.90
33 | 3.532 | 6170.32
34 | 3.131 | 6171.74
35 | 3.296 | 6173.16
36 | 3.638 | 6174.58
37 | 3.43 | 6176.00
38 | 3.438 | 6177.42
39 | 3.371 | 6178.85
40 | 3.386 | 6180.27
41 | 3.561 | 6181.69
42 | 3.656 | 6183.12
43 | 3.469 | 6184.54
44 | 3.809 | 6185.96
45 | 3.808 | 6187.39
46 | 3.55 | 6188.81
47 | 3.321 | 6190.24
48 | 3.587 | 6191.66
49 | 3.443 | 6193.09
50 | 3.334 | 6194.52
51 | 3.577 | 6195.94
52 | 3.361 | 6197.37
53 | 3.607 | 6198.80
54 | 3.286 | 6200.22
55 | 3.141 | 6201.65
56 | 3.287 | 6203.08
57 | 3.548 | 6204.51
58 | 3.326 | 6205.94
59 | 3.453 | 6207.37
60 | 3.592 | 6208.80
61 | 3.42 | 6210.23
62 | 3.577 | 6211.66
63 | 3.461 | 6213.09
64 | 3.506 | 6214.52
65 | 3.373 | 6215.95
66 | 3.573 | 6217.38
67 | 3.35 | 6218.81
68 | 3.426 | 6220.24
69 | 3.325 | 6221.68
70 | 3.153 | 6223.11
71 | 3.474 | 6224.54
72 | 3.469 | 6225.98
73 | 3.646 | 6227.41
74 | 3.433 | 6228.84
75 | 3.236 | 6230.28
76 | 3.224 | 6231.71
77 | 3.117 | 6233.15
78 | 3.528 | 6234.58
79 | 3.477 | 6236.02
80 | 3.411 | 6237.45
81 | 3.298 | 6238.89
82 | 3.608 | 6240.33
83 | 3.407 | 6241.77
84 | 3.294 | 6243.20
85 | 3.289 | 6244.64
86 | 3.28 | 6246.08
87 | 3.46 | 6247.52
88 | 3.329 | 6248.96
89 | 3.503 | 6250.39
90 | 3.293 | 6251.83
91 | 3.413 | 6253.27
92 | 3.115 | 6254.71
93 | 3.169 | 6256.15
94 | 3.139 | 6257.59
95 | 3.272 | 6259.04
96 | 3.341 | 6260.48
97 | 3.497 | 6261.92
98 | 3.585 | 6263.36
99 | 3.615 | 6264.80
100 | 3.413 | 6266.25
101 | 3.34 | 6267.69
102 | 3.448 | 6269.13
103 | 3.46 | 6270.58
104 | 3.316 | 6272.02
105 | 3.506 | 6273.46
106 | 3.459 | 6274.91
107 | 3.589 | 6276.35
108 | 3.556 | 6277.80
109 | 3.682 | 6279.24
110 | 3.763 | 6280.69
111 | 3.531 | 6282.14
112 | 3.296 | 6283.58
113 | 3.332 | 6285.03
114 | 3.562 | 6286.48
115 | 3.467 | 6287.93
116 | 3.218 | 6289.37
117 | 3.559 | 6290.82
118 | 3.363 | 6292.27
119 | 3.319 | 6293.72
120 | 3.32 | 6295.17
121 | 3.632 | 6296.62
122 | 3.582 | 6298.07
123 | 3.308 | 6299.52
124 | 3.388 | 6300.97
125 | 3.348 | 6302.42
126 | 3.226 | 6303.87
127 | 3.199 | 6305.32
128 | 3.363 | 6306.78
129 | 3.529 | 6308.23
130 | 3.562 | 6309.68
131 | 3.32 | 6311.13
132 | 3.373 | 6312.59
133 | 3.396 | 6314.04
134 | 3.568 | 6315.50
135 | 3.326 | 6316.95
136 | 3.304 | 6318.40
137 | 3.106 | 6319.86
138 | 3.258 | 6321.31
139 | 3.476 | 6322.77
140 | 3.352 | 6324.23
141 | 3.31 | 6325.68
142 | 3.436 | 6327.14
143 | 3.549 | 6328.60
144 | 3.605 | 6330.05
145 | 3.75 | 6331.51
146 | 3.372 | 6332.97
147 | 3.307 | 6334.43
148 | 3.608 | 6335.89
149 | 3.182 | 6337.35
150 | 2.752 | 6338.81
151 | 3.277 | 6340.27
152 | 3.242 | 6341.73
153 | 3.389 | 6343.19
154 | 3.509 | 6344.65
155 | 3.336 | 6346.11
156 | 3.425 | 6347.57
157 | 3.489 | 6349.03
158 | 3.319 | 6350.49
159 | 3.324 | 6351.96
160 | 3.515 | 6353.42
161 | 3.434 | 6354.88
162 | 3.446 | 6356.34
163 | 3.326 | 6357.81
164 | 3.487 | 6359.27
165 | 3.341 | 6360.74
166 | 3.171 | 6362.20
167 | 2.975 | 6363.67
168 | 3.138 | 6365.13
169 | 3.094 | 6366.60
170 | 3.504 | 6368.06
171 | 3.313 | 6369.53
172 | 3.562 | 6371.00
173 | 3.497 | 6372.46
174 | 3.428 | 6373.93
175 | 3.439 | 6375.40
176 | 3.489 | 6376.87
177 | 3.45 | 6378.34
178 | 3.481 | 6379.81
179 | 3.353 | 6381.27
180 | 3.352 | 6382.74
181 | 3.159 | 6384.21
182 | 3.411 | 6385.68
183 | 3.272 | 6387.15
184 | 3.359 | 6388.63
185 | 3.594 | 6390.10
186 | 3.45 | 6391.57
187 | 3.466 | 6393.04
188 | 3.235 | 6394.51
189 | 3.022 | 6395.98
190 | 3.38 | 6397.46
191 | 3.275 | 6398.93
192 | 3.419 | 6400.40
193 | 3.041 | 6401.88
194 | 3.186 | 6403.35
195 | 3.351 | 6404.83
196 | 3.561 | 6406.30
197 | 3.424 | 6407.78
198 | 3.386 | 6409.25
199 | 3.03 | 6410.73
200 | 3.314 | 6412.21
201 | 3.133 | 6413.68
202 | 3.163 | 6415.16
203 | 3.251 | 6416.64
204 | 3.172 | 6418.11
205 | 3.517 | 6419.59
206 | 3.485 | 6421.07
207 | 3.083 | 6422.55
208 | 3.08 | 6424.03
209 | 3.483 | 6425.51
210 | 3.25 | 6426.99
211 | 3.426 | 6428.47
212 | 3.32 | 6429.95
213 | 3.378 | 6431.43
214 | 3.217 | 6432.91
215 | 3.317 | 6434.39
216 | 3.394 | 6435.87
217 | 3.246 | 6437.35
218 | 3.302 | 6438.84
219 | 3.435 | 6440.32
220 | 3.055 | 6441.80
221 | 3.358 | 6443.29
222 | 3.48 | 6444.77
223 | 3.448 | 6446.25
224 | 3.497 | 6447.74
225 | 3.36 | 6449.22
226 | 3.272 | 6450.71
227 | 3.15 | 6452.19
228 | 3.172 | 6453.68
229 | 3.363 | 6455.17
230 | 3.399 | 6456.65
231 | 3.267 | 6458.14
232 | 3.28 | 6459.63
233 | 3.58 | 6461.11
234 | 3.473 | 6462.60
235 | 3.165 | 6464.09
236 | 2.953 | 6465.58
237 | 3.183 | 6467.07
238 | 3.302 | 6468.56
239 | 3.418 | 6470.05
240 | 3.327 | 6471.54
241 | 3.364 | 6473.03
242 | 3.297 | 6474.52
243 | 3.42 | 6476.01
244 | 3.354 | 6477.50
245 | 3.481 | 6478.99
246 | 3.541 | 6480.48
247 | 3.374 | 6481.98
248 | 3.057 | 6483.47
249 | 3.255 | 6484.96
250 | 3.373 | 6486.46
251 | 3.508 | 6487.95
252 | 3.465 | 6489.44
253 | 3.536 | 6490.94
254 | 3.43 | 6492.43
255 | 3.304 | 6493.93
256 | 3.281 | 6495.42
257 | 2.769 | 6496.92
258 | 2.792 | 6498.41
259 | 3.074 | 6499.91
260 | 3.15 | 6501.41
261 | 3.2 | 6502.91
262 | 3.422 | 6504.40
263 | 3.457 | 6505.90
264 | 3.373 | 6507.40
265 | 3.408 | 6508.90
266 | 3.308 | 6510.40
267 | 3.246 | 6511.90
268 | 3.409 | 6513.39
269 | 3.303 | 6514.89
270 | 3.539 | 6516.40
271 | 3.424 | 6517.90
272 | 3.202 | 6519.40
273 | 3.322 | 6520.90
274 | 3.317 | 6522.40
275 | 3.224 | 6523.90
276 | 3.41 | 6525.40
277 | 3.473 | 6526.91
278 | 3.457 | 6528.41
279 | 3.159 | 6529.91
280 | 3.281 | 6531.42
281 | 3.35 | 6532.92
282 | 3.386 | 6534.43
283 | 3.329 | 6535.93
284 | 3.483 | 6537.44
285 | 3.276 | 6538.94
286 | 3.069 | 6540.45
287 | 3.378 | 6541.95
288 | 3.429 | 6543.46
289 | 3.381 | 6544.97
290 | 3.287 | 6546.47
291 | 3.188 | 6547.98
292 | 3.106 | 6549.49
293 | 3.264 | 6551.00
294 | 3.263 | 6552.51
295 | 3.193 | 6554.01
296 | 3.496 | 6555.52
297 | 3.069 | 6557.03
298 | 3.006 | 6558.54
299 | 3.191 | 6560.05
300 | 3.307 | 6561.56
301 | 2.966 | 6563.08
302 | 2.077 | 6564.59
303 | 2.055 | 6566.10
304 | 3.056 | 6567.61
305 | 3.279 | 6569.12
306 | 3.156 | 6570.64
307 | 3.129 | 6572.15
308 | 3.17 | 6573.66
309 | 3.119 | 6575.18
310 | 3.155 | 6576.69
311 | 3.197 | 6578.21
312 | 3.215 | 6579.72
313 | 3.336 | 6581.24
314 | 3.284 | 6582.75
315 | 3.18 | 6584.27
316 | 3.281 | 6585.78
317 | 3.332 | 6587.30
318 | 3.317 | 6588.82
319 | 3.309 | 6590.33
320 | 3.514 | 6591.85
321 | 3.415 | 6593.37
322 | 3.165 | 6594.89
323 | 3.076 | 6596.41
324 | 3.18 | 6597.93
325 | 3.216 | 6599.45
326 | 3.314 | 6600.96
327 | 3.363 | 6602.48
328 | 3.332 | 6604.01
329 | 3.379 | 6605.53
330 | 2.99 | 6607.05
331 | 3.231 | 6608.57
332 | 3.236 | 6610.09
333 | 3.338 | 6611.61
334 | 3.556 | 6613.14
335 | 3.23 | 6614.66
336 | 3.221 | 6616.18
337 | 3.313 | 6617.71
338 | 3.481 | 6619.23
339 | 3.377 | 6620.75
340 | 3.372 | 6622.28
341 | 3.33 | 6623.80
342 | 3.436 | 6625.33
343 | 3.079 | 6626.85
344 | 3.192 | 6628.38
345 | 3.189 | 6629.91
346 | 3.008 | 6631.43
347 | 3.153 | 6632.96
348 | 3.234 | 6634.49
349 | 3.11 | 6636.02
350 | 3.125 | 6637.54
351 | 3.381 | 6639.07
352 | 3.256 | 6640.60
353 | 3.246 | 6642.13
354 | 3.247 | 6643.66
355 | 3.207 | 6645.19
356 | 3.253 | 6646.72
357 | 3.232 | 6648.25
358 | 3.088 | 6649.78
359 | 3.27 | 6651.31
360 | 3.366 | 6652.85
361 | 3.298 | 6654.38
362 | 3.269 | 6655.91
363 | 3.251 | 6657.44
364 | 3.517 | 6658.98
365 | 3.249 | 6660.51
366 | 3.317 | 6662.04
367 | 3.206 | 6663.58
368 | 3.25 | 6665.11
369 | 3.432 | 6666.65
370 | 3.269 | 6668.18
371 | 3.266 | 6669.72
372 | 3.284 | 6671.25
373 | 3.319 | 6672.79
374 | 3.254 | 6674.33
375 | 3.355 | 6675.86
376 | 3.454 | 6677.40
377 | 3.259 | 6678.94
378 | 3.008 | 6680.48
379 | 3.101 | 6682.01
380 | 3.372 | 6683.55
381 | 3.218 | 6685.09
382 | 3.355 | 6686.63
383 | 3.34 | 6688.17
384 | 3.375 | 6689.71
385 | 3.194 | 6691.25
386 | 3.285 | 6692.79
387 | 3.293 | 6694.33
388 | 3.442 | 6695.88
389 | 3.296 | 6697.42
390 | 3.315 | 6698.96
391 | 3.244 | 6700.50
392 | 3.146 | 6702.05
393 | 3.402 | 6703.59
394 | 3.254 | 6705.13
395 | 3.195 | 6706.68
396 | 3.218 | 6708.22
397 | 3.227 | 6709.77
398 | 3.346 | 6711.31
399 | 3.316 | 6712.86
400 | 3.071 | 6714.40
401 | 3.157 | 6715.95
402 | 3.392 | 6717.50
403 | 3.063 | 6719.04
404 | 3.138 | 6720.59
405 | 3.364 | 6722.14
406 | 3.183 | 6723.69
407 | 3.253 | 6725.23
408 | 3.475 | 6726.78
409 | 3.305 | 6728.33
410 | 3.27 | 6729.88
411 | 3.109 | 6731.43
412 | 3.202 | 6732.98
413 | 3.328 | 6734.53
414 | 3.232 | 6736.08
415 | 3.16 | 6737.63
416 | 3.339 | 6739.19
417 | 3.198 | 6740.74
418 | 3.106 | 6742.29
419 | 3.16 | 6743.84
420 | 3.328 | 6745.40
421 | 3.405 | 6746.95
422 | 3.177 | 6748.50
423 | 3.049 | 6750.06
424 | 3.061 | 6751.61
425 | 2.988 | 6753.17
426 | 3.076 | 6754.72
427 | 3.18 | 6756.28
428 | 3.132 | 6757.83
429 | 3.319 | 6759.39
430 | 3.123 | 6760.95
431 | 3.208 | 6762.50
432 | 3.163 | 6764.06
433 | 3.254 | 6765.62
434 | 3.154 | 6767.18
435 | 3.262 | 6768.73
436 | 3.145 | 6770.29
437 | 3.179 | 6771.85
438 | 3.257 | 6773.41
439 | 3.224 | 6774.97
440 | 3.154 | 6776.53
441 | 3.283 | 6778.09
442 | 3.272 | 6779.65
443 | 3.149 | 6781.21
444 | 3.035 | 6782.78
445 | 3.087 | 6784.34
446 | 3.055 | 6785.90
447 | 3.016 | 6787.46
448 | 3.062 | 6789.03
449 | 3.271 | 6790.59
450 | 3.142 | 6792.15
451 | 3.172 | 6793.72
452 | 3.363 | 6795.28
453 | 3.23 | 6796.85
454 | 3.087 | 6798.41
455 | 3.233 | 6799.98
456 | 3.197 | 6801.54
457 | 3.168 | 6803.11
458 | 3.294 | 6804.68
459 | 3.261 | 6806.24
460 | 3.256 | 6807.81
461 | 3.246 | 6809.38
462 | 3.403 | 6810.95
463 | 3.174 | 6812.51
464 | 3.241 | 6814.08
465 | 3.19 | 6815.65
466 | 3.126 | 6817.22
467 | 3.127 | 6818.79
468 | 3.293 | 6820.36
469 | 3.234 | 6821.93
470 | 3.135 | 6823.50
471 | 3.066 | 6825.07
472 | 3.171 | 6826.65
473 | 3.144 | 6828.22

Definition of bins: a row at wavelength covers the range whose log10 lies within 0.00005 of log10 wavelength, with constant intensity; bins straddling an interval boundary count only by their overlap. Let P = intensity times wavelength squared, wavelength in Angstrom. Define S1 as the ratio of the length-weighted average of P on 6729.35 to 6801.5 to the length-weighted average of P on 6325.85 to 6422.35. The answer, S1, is 1.07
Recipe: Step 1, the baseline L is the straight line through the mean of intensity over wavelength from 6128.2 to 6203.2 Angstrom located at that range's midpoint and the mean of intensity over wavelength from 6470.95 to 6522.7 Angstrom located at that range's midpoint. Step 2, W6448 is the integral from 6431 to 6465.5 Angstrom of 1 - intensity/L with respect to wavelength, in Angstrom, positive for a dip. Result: 0.07 Angstrom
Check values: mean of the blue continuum 3.41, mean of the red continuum 3.32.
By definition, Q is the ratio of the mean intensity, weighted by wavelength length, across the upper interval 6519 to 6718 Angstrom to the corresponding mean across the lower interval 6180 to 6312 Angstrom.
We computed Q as 0.95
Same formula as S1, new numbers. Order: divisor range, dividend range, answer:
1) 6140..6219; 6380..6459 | 1.04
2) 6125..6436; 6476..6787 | 1.07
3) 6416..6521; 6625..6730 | 1.05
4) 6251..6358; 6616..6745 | 1.08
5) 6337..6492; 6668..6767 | 1.07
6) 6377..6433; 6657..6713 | 1.08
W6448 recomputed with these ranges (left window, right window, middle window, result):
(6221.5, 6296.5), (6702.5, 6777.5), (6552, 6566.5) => 1.4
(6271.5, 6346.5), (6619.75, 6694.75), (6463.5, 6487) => 0.2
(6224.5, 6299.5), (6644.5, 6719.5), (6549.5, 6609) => 2.5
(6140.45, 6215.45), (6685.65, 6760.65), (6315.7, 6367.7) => 0.4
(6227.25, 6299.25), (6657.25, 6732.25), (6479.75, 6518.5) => 0.3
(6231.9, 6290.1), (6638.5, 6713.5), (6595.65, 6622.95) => 0.1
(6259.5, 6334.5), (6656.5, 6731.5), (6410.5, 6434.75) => 0.8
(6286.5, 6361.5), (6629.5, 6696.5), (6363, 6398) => 0.1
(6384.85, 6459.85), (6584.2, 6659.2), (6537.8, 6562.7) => 0.3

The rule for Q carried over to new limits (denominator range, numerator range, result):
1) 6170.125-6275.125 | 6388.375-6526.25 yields 0.97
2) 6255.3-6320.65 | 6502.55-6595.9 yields 0.95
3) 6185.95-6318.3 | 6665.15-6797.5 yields 0.94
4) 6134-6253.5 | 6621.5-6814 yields 0.95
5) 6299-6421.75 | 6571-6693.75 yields 0.97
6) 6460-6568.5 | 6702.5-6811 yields 0.98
